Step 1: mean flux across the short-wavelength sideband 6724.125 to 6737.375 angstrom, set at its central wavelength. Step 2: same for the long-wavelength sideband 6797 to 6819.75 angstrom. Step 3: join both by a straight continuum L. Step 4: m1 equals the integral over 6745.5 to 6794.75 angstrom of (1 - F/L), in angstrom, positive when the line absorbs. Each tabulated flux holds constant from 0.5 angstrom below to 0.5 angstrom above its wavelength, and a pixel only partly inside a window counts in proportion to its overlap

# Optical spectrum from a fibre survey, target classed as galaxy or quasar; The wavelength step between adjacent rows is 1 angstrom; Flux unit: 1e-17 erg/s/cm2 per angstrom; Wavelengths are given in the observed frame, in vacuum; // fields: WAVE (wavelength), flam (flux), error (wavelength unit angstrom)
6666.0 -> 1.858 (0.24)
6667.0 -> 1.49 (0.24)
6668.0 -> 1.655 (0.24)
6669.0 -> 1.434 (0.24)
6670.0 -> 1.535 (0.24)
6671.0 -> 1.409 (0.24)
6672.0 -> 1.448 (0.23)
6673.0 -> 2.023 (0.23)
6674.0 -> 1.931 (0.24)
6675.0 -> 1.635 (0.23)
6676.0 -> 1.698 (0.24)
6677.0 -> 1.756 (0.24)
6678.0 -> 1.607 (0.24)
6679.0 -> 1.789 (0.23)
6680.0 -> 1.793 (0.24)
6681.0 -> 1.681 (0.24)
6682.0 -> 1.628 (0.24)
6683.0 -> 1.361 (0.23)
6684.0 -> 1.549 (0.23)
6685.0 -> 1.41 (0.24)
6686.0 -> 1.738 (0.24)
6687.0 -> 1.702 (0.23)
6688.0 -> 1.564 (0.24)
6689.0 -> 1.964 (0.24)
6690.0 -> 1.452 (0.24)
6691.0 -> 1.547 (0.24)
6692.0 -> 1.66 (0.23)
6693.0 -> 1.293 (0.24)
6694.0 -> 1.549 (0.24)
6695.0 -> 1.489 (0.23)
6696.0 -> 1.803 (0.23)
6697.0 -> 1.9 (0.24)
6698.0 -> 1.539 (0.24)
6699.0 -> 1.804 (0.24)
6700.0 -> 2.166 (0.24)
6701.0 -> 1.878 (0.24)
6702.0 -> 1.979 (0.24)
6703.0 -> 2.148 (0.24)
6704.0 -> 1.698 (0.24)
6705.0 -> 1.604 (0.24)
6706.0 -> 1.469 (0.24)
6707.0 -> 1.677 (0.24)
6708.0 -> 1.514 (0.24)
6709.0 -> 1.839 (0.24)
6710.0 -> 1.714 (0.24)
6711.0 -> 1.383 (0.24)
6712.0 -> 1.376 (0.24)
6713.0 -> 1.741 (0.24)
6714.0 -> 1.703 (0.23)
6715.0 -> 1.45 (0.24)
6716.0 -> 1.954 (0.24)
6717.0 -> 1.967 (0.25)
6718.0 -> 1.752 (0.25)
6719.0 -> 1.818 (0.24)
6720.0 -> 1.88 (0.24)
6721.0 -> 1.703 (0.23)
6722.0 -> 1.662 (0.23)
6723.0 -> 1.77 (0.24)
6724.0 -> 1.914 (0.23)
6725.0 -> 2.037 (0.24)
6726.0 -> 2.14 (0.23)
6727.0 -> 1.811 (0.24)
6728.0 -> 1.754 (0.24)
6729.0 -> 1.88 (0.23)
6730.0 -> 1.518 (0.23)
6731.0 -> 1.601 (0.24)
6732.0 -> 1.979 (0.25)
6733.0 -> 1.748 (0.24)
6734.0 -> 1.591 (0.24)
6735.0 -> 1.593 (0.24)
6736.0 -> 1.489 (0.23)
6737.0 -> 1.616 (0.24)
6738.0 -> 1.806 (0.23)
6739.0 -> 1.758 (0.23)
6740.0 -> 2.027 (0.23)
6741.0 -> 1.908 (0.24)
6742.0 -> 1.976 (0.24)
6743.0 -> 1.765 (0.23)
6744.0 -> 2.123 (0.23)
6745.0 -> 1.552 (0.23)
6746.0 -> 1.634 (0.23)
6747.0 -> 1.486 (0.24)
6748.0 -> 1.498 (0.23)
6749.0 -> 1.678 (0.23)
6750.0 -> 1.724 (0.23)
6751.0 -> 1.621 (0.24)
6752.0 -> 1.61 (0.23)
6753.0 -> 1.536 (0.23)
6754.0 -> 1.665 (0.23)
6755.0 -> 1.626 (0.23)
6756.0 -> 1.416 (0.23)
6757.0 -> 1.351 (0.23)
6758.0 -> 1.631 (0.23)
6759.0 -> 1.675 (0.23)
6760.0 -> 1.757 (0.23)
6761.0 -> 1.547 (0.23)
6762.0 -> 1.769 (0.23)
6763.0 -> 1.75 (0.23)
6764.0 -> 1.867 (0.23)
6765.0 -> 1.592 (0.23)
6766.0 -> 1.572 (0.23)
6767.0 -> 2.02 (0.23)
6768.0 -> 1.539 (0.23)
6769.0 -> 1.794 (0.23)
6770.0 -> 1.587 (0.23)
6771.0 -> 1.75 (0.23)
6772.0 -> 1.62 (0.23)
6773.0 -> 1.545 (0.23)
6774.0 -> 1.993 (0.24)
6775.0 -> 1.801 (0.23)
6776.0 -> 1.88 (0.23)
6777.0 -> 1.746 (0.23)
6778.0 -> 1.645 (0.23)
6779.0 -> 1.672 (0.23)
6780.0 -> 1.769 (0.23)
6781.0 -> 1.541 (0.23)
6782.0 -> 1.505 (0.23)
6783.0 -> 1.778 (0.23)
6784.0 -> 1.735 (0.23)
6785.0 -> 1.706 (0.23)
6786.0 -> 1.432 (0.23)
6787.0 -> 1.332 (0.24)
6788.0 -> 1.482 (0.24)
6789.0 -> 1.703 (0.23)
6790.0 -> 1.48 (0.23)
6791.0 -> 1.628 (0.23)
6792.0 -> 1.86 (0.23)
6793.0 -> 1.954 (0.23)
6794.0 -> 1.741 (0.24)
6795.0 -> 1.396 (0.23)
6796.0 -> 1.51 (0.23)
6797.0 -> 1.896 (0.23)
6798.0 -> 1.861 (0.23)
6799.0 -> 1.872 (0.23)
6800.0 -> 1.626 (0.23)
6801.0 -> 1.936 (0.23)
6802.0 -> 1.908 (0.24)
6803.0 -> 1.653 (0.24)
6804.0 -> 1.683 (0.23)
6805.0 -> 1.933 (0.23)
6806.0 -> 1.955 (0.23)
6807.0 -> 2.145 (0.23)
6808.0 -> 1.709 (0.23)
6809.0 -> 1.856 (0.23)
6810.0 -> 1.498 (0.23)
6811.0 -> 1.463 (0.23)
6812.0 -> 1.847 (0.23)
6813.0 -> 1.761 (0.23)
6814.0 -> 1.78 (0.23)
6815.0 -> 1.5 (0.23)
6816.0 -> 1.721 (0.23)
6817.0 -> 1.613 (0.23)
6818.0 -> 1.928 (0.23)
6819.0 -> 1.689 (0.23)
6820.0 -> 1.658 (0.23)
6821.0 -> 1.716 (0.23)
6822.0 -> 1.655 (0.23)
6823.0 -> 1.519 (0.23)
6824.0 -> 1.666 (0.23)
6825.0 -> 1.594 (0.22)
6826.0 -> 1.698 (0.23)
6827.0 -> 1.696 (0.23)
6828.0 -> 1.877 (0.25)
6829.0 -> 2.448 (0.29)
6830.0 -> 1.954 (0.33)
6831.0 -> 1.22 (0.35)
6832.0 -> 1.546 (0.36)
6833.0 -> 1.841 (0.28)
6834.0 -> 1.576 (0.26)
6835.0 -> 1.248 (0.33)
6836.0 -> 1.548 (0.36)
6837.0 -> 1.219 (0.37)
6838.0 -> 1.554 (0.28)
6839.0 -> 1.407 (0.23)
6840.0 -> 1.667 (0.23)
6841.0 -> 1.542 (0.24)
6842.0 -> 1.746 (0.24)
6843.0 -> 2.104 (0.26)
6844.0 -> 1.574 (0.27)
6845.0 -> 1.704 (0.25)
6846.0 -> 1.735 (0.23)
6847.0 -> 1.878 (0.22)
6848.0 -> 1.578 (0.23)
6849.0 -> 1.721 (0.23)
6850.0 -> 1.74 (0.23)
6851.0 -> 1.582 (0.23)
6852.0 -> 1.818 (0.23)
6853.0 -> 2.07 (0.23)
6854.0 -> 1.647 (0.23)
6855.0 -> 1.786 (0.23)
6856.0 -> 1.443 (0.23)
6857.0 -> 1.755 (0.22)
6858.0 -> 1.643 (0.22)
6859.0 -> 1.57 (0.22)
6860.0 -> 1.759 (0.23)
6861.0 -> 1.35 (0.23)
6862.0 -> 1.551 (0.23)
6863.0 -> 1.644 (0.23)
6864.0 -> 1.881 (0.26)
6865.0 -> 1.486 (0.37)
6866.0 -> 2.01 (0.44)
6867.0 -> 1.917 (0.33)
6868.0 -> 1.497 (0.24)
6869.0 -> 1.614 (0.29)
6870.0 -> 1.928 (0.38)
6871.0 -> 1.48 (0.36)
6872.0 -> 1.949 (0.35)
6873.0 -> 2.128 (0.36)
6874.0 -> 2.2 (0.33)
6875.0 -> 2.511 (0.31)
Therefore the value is 3.0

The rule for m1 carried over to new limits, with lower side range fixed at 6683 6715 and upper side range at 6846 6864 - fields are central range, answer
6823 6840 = 0.54 angstrom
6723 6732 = -0.91 angstrom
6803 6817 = -0.58 angstrom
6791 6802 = -0.58 angstrom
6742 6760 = 0.38 angstrom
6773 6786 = -0.29 angstrom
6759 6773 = -0.21 angstrom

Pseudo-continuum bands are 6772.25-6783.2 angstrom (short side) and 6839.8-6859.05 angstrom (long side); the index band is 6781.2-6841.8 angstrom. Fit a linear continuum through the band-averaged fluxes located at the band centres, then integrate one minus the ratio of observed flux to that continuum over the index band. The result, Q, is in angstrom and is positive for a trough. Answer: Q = 1.2 angstrom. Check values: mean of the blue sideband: 1.71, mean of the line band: 1.68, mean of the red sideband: 1.72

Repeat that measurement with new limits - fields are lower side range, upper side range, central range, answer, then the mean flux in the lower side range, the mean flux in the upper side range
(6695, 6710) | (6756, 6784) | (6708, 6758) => 0.62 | 1.77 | 1.69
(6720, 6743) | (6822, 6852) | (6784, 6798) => 0.66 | 1.79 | 1.66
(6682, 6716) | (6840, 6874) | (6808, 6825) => 0.33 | 1.66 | 1.73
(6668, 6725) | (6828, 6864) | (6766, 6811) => -1.05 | 1.69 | 1.67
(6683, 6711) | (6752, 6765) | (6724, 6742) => -1.51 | 1.68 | 1.63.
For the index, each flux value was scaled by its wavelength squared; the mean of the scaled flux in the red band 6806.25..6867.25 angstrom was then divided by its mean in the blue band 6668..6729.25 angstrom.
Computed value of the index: 1.03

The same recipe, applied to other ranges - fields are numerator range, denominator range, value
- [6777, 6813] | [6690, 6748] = 1.01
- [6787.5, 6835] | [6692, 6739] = 1.02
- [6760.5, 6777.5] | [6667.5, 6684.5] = 1.08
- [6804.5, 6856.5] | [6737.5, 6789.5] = 1.03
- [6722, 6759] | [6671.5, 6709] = 1.03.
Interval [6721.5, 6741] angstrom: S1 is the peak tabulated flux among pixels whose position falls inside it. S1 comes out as 2.14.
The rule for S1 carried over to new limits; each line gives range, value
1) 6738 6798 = 2.123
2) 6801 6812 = 2.145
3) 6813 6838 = 2.448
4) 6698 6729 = 2.166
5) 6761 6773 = 2.02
